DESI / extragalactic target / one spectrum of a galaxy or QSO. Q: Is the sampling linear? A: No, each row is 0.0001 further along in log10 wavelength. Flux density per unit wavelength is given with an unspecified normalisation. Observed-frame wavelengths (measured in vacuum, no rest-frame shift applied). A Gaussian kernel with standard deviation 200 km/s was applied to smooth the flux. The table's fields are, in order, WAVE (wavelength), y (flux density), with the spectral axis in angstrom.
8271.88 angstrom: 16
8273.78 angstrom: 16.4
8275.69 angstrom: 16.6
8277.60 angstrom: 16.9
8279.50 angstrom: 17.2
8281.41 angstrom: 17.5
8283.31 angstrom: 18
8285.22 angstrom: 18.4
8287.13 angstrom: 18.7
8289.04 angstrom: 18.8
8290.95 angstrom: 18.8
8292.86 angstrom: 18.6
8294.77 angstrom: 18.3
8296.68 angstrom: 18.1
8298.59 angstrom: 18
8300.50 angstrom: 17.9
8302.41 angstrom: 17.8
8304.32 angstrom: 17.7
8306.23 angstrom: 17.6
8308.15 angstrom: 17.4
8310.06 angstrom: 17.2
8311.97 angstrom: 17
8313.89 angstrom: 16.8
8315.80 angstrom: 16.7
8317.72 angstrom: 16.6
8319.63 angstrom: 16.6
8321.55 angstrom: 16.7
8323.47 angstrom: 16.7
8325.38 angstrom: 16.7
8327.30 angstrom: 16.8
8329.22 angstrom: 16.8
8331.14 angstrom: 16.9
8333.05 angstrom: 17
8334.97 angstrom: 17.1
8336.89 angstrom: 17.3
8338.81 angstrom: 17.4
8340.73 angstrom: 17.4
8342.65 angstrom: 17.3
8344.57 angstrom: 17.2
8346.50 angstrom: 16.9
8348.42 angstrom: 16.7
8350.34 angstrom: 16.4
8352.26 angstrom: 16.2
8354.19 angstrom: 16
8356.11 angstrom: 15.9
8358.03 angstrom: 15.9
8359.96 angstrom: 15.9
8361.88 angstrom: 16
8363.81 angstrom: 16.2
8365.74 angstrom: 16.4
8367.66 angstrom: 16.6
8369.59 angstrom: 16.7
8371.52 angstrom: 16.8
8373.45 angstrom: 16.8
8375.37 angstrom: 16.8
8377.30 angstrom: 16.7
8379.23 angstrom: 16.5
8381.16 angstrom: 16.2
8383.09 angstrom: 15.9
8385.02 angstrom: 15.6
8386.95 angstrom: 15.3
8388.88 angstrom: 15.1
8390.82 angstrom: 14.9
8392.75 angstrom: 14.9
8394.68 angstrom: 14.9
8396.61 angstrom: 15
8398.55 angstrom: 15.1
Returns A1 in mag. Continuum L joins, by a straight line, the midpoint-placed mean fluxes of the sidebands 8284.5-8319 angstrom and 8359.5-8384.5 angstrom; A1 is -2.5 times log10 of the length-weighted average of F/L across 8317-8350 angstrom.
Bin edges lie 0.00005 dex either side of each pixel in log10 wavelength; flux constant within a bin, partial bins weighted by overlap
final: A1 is 0.01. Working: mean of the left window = 17.8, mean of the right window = 16.4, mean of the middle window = 16.9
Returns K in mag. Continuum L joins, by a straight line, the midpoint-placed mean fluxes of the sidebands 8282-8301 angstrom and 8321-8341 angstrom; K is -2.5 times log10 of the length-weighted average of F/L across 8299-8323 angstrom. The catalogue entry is 0.03 mag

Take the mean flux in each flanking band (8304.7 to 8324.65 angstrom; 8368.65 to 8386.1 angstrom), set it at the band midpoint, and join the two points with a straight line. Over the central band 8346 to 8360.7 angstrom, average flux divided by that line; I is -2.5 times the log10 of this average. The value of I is 0.03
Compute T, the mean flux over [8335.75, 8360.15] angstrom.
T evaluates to 16.7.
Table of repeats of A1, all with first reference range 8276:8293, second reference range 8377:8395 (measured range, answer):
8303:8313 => 0.00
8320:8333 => 0.01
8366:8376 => -0.05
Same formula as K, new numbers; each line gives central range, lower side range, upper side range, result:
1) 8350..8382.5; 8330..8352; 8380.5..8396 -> -0.02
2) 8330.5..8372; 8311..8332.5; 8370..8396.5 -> -0.02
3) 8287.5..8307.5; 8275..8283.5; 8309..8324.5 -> -0.07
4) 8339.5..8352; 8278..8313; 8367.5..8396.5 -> -0.01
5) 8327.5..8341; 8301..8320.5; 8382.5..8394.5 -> -0.03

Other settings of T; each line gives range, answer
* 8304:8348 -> 17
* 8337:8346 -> 17.3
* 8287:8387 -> 16.9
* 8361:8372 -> 16.4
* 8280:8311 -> 18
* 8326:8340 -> 17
